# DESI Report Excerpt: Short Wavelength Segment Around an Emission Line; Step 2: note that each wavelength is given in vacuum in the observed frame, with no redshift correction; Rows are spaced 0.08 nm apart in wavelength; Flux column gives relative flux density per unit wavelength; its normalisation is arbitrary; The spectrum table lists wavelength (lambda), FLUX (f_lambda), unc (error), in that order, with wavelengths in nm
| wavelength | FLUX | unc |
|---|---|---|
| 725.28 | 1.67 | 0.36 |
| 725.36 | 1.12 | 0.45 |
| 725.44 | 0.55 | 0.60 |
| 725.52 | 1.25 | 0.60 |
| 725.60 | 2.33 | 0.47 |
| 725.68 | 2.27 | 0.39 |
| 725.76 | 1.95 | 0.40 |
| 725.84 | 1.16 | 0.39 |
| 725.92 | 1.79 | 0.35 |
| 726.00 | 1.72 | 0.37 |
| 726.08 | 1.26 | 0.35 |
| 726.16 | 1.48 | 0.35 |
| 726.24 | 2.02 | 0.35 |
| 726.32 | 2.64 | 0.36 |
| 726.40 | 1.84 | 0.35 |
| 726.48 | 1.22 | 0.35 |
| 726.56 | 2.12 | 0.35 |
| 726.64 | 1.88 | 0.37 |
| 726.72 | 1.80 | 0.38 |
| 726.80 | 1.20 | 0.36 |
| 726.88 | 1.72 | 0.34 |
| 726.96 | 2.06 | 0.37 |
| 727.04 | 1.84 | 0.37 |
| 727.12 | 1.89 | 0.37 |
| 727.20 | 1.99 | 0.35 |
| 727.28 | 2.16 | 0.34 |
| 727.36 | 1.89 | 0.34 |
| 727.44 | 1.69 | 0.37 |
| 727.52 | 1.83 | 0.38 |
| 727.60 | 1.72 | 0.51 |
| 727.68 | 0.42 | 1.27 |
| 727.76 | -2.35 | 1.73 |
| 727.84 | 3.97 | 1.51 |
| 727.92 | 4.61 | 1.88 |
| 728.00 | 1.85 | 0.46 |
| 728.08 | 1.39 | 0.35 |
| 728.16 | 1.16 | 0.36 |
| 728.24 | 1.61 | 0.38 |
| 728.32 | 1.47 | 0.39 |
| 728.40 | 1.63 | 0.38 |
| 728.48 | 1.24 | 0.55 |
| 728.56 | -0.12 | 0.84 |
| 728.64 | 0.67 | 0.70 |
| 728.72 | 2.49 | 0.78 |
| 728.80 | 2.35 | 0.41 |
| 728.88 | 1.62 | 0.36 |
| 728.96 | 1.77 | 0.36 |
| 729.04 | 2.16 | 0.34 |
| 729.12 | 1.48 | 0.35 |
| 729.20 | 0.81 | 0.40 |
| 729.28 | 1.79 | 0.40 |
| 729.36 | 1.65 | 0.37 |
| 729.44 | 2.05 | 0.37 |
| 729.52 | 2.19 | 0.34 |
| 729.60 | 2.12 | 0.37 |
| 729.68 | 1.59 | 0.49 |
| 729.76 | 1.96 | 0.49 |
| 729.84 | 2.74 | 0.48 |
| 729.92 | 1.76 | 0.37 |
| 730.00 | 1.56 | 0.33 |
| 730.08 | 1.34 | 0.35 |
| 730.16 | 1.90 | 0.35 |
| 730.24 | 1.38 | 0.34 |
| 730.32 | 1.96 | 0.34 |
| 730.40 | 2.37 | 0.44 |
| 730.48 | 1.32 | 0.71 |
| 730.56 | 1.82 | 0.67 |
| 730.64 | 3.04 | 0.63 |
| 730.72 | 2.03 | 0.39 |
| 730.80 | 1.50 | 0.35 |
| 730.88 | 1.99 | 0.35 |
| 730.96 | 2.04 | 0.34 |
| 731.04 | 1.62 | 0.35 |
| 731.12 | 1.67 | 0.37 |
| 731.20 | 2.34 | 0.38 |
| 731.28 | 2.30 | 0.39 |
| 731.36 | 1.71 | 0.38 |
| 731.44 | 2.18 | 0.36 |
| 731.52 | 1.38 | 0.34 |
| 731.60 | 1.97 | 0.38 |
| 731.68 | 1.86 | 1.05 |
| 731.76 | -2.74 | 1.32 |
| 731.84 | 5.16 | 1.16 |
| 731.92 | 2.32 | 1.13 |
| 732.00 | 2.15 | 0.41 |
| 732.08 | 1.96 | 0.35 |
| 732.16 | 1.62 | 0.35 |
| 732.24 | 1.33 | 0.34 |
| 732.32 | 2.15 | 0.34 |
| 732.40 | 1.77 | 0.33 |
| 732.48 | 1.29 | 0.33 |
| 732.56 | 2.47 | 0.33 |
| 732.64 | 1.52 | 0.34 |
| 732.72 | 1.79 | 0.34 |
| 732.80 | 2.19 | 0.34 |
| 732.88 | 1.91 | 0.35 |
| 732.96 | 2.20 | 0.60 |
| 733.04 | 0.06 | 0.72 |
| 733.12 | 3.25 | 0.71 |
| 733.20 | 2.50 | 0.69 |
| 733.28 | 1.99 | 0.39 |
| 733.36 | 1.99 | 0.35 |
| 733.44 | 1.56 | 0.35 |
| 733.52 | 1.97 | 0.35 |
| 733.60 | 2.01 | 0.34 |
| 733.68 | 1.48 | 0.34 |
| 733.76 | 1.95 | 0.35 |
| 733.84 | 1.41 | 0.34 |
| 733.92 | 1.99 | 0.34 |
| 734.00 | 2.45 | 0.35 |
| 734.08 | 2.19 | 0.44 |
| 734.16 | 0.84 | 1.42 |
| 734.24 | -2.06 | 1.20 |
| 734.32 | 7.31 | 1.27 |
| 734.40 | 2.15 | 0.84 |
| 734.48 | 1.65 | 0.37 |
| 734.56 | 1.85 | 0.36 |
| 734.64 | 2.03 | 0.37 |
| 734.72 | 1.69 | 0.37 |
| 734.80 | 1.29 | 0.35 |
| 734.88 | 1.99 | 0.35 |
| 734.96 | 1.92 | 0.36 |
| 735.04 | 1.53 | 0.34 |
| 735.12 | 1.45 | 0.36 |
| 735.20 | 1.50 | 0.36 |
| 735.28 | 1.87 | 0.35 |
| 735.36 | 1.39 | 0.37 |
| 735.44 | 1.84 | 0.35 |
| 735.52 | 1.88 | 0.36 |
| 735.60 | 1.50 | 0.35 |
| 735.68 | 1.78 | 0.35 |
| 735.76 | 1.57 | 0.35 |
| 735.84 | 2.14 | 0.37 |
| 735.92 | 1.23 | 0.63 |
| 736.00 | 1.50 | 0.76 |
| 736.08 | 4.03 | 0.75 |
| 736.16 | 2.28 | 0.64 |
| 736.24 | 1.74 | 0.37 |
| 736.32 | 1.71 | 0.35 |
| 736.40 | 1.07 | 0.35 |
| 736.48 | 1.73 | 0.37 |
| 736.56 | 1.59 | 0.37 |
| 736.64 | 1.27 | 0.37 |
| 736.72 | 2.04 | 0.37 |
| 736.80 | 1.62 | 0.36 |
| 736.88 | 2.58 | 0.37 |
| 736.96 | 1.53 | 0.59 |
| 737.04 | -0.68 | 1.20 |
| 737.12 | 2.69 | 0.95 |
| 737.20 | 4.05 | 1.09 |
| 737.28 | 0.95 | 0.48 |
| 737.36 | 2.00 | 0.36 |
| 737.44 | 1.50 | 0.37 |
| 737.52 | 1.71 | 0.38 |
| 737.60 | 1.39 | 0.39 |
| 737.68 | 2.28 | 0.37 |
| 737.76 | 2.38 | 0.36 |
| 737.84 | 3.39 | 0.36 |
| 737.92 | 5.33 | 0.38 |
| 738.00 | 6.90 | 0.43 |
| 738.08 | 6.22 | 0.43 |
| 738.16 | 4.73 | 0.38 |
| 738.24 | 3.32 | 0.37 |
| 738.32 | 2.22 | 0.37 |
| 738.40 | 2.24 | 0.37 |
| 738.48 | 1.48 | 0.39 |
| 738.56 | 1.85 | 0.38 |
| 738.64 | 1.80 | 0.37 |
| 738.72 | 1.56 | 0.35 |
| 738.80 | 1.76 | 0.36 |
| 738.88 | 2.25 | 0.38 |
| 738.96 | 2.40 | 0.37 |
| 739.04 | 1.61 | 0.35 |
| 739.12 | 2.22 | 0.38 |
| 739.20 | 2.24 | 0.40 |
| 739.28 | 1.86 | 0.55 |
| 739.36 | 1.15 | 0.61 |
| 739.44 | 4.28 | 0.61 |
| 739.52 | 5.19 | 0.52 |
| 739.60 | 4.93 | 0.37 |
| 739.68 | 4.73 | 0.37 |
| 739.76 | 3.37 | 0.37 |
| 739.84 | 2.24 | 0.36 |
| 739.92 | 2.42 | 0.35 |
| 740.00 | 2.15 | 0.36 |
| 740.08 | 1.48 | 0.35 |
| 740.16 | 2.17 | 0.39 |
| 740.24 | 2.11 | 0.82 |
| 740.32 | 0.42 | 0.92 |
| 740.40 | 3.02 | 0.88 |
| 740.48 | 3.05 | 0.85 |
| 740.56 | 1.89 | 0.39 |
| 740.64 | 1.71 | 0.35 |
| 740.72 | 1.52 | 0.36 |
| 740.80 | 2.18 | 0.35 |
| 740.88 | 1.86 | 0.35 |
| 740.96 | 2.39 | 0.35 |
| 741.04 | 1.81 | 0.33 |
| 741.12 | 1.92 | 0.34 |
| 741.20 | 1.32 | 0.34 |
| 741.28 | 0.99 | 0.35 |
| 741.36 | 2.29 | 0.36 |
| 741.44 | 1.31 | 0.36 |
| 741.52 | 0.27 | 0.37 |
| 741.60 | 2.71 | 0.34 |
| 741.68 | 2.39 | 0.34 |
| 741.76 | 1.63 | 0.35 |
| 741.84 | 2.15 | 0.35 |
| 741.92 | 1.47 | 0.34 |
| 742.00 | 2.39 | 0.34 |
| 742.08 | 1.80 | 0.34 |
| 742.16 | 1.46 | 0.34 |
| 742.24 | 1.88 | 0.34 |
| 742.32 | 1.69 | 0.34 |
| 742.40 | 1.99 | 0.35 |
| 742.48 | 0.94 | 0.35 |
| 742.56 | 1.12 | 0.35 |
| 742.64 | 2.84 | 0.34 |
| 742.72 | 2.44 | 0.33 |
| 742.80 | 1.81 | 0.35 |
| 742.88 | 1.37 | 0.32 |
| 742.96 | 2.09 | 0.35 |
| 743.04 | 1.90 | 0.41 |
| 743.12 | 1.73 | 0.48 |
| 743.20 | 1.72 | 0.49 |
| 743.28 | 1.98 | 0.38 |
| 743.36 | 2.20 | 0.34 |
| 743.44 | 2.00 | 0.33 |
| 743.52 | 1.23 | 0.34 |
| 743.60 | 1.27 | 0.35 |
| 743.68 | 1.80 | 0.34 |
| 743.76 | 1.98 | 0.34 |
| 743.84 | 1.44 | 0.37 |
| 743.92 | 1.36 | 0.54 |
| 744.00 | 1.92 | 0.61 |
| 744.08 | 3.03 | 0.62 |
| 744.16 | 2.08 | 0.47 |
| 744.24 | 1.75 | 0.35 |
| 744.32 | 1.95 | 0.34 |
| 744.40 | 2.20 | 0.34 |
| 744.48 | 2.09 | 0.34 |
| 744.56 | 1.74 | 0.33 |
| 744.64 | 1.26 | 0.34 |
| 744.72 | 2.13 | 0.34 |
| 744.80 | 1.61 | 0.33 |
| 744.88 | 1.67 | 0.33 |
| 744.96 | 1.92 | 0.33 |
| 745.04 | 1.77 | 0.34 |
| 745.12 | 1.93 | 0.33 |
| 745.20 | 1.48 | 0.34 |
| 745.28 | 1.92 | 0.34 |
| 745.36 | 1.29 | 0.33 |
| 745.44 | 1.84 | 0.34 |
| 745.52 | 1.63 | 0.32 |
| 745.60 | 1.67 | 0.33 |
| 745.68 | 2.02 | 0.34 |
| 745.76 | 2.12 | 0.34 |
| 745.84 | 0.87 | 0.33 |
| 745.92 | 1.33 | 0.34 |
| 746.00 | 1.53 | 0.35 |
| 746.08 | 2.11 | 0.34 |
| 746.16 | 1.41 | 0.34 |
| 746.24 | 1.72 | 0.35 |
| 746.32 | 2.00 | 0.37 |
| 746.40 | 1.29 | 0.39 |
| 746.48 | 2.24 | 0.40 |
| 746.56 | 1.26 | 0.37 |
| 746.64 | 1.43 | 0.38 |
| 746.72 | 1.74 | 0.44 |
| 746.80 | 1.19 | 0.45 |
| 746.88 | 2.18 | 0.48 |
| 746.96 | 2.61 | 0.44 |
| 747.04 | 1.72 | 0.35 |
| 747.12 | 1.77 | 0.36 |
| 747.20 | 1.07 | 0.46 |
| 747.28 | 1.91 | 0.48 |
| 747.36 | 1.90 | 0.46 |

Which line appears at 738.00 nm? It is [S II] 6716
